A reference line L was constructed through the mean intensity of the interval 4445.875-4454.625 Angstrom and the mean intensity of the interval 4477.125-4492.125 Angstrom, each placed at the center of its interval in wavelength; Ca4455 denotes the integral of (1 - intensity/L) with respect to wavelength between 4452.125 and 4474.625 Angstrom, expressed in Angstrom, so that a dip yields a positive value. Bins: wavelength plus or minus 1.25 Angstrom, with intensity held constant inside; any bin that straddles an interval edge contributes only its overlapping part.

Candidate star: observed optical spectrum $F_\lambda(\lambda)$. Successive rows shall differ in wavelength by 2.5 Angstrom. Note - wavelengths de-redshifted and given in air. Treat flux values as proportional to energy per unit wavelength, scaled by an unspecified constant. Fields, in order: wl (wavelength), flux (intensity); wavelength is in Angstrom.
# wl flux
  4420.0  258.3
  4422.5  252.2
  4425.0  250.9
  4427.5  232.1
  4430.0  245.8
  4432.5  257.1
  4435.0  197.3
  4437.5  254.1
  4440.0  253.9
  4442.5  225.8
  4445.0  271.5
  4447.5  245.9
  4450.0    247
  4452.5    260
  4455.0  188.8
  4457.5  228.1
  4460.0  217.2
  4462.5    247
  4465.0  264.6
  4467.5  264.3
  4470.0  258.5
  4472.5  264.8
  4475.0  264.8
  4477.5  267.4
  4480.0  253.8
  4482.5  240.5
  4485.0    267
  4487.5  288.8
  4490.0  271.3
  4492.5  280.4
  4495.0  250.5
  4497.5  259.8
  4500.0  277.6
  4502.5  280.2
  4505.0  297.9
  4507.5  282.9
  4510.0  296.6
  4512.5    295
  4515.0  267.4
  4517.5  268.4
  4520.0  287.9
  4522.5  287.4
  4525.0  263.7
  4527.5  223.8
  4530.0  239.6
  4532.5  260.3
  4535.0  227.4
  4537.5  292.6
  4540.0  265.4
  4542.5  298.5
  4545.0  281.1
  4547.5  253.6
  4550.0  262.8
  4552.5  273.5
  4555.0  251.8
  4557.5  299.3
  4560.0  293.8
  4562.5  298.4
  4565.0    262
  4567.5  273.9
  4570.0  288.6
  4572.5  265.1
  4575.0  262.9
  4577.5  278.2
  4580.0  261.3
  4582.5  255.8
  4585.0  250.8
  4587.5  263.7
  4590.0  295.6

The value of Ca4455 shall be 0.85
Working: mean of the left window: 246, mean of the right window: 266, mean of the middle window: 244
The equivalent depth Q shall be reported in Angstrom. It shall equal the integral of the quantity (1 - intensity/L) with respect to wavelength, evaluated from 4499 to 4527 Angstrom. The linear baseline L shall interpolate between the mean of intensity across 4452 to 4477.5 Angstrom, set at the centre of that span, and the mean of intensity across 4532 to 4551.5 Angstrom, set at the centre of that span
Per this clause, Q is -2.2 Angstrom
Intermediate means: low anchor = 246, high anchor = 268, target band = 281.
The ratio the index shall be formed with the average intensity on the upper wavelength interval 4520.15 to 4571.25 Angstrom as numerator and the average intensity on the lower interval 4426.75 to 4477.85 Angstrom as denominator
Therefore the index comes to 1.10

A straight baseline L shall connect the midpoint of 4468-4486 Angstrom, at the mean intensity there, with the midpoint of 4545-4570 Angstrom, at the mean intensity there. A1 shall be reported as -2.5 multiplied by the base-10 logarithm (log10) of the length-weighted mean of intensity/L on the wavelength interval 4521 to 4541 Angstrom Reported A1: 0.05 mag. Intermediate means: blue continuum 260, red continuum 275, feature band 258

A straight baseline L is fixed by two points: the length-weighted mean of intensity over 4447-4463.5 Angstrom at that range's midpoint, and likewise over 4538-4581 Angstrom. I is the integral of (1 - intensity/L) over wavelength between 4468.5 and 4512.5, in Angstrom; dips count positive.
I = -4.33 Angstrom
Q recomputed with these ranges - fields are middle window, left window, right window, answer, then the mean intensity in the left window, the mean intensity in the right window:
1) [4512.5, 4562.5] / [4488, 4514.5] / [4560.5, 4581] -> 1.3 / 279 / 275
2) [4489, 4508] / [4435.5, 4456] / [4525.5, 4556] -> -1.7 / 242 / 261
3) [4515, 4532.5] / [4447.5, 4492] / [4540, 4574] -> 0.4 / 253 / 277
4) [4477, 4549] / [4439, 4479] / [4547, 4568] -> -2.0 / 248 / 275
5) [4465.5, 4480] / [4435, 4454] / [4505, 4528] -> -0.2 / 247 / 278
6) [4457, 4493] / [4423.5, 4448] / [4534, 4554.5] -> -0.8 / 243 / 269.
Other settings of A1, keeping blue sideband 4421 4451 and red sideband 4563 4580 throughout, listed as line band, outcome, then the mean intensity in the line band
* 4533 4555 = -0.01 mag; 268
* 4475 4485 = -0.01 mag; 257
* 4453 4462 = 0.14 mag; 218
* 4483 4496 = -0.06 mag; 270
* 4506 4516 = -0.11 mag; 286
